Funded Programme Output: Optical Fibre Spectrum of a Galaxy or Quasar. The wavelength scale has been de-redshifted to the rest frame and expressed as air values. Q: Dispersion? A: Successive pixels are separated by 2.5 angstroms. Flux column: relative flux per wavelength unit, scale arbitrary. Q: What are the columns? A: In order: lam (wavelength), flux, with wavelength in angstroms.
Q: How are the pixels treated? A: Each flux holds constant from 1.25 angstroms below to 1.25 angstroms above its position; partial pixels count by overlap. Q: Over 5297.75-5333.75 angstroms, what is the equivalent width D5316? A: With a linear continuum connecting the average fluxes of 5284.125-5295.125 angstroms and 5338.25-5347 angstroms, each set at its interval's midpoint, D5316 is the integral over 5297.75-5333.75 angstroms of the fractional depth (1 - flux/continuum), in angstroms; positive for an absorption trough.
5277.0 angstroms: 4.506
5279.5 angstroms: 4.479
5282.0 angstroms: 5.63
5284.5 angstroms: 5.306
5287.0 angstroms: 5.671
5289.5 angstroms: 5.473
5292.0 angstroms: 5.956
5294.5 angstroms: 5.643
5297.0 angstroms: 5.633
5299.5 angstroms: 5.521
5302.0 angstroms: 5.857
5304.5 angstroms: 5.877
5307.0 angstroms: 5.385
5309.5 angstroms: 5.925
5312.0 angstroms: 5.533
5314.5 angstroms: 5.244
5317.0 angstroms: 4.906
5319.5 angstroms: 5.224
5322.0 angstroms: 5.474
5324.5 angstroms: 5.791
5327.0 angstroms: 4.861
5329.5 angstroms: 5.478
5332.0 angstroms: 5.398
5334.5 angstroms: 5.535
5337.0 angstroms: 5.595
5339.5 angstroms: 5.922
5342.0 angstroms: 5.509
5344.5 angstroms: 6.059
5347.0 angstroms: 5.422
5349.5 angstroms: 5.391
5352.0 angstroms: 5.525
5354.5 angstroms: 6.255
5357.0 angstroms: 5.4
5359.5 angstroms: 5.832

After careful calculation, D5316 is 1.5 angstroms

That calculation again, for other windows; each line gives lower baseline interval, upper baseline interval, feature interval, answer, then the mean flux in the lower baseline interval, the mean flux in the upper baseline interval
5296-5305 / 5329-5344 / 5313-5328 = 1.03 angstroms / 5.71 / 5.6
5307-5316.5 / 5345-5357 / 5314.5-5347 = 0.58 angstroms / 5.49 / 5.65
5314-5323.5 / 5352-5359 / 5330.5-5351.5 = -0.16 angstroms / 5.22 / 5.77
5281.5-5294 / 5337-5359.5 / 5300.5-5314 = -0.12 angstroms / 5.61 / 5.69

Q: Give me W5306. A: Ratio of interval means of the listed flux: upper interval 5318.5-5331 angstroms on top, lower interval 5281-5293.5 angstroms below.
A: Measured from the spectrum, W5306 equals 1.0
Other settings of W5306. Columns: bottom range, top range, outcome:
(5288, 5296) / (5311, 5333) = 0.94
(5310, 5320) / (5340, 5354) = 1.07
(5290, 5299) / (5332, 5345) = 0.99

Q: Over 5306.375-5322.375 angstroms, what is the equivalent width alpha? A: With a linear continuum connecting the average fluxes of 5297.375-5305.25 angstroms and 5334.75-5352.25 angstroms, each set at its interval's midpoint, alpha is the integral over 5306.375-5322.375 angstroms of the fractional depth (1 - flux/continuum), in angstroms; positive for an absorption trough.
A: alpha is 0.9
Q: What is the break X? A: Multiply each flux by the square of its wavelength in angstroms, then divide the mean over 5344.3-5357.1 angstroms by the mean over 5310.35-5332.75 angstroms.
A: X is 1.07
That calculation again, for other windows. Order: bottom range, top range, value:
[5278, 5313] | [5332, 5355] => 1.04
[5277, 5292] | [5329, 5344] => 1.08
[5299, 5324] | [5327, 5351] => 1.02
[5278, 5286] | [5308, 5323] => 1.06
